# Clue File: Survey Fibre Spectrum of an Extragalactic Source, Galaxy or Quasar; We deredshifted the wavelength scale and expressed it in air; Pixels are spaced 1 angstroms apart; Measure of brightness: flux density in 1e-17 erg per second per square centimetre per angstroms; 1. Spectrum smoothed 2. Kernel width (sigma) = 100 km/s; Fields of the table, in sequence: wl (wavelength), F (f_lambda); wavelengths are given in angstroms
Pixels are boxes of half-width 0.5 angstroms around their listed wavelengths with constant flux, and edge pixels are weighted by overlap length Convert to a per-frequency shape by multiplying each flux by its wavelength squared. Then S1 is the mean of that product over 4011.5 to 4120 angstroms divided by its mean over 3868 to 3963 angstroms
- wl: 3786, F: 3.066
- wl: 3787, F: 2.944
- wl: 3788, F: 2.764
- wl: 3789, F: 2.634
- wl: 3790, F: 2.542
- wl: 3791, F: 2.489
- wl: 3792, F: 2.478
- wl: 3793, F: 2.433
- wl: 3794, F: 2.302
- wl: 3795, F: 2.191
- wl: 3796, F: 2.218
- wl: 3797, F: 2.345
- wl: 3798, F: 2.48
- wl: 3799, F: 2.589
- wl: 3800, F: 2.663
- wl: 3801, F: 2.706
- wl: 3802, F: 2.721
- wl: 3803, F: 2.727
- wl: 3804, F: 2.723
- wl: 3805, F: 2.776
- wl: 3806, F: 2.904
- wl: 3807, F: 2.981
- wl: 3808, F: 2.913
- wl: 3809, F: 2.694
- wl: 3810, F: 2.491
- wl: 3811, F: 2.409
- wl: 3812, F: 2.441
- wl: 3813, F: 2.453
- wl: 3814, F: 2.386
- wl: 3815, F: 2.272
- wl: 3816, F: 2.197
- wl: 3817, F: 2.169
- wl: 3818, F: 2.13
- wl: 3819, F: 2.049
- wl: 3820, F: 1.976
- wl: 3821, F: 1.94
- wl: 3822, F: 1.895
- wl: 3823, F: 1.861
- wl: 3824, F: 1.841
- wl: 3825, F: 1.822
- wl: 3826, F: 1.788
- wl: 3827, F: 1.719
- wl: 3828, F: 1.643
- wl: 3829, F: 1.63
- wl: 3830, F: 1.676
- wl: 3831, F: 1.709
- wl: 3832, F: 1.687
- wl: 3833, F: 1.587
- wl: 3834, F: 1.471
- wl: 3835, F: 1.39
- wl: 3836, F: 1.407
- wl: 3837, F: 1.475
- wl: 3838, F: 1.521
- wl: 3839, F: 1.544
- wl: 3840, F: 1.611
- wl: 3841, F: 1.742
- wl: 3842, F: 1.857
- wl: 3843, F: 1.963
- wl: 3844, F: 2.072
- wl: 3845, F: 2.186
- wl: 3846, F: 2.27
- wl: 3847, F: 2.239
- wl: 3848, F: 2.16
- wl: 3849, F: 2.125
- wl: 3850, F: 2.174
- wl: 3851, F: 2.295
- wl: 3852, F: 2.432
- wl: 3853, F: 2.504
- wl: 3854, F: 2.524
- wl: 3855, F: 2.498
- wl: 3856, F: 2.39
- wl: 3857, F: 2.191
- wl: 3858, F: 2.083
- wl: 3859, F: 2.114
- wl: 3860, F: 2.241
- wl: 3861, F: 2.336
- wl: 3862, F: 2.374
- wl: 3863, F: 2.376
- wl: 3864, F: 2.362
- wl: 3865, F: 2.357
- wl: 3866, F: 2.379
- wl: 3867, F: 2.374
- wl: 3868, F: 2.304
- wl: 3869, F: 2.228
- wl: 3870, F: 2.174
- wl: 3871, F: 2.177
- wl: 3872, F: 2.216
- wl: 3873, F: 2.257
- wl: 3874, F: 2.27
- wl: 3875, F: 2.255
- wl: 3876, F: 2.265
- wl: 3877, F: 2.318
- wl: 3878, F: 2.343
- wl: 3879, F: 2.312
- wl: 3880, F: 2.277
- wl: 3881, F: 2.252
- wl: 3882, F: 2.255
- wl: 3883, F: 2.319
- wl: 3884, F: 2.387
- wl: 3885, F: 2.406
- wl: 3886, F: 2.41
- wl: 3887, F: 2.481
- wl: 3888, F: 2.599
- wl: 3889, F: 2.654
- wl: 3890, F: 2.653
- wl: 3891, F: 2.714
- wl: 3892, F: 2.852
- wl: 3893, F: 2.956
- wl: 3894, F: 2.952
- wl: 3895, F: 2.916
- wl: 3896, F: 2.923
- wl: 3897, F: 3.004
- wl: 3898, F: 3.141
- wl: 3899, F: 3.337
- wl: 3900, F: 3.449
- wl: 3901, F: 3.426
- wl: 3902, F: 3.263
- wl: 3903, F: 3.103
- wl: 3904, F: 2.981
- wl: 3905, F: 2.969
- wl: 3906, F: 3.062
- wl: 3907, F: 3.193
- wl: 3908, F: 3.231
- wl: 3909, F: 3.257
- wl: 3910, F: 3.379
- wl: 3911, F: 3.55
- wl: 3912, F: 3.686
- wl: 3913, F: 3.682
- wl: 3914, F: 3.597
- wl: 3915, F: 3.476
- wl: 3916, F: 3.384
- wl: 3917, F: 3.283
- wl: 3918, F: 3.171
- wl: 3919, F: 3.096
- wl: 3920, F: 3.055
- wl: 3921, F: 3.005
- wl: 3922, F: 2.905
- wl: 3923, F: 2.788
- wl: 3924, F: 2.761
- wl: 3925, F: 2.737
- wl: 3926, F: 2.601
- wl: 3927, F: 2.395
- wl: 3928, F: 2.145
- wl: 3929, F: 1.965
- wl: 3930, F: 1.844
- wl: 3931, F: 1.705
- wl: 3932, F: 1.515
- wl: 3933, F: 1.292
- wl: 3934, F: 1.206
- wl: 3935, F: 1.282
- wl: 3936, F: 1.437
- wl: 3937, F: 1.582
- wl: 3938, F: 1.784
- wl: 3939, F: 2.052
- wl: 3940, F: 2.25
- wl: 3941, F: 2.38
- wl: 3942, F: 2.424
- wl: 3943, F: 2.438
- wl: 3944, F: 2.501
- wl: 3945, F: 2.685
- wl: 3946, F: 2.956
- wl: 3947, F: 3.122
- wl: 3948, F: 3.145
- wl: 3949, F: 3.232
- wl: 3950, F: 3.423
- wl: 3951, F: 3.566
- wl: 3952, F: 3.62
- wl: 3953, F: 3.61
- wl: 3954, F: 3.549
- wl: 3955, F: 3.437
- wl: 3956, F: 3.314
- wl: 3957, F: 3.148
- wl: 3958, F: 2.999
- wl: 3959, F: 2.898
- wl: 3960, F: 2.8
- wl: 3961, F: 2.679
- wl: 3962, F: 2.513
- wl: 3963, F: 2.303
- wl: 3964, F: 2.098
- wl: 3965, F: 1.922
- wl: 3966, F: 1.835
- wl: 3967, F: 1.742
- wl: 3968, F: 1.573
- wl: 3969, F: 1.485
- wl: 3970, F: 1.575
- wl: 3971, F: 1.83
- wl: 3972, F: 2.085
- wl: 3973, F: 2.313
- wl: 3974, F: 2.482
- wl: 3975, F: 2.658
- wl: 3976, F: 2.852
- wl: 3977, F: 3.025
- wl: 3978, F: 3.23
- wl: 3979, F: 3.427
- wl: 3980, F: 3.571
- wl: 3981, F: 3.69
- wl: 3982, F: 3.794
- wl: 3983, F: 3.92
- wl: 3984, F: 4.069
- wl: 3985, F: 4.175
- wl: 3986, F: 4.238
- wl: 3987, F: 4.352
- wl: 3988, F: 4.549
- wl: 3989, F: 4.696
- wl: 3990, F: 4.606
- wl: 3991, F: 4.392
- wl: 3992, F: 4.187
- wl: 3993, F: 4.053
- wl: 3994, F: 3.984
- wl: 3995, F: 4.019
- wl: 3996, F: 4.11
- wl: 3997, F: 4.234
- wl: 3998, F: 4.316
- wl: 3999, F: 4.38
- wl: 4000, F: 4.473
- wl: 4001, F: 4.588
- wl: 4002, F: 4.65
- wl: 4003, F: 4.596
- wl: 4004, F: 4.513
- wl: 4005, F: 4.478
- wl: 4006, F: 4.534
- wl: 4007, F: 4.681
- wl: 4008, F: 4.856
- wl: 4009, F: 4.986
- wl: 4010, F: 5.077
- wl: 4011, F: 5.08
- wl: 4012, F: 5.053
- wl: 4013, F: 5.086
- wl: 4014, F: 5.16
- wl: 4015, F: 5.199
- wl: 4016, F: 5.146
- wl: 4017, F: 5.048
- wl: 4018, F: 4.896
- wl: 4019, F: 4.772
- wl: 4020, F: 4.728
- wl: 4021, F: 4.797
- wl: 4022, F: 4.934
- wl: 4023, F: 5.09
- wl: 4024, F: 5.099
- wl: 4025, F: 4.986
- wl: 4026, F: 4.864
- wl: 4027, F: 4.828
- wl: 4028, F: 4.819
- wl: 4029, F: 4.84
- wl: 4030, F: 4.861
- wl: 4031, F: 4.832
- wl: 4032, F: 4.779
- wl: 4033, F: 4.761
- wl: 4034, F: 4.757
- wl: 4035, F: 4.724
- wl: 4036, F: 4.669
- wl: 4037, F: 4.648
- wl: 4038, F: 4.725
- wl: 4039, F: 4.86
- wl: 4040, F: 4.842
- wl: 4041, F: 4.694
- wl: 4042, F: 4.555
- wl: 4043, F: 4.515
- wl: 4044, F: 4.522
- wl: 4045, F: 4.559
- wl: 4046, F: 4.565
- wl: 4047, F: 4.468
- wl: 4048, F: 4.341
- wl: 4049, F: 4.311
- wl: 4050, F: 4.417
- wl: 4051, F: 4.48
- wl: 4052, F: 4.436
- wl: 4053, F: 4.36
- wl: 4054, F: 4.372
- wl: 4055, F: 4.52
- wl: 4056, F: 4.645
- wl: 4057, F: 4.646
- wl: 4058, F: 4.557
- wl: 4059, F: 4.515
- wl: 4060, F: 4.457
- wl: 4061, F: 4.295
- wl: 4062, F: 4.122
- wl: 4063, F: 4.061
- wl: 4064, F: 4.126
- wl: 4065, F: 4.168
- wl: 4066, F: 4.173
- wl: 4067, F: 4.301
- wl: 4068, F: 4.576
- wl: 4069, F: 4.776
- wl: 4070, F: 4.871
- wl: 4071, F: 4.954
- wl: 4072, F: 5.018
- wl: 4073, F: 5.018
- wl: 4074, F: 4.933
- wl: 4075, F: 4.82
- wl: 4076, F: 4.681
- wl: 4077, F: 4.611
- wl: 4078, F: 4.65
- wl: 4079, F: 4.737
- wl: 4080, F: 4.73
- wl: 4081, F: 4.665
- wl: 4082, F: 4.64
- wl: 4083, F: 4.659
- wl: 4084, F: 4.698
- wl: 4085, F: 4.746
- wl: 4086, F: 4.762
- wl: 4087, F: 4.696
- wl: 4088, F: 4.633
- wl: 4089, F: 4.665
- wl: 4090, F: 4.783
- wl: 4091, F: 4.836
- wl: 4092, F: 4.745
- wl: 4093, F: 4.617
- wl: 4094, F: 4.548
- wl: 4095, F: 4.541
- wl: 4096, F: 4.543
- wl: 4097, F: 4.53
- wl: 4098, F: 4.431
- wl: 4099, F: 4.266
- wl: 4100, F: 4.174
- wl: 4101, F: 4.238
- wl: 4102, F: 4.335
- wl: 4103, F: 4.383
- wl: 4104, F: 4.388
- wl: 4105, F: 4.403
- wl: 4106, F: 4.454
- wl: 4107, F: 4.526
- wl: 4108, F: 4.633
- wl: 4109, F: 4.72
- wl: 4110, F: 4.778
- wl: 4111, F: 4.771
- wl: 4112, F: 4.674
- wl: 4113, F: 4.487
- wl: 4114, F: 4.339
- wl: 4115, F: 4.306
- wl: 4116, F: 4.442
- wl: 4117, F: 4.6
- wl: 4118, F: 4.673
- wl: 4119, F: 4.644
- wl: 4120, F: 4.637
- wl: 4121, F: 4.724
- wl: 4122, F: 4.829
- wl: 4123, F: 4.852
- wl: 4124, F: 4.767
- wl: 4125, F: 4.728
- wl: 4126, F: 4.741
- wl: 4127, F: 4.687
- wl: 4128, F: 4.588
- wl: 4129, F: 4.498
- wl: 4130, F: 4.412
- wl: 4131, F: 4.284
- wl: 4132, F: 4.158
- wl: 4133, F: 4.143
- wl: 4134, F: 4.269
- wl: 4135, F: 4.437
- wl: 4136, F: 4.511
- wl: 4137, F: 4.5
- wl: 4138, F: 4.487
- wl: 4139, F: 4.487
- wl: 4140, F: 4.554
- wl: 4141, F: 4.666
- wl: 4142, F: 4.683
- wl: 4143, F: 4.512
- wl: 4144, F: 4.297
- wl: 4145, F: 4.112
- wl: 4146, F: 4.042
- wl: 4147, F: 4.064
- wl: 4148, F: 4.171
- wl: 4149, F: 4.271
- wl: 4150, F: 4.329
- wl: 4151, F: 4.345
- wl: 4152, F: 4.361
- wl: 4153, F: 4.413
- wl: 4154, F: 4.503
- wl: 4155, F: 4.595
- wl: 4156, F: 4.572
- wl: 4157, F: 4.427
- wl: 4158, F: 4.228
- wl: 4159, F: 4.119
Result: 1.8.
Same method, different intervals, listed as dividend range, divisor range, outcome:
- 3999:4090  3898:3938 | 1.81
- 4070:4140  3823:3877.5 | 2.55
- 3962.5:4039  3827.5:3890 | 2.06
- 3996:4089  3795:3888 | 2.35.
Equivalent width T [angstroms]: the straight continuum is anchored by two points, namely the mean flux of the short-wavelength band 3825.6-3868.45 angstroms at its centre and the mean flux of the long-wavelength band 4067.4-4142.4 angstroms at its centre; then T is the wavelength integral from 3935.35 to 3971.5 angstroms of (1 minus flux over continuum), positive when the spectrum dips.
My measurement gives 6.2 angstroms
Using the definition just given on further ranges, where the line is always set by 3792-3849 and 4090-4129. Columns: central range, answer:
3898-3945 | 4.2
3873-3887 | 1.7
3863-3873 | 1.0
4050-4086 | -3.0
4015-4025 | -3.0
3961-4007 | 0.8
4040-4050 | -1.2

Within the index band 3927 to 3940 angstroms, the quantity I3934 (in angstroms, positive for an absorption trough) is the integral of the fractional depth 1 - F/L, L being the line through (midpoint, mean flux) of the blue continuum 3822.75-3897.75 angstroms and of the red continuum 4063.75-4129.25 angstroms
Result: 5.5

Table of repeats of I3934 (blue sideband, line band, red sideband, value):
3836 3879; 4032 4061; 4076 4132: -3.9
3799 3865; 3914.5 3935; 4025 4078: 4.4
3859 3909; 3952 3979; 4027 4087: 7.4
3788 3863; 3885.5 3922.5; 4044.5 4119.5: -2.4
